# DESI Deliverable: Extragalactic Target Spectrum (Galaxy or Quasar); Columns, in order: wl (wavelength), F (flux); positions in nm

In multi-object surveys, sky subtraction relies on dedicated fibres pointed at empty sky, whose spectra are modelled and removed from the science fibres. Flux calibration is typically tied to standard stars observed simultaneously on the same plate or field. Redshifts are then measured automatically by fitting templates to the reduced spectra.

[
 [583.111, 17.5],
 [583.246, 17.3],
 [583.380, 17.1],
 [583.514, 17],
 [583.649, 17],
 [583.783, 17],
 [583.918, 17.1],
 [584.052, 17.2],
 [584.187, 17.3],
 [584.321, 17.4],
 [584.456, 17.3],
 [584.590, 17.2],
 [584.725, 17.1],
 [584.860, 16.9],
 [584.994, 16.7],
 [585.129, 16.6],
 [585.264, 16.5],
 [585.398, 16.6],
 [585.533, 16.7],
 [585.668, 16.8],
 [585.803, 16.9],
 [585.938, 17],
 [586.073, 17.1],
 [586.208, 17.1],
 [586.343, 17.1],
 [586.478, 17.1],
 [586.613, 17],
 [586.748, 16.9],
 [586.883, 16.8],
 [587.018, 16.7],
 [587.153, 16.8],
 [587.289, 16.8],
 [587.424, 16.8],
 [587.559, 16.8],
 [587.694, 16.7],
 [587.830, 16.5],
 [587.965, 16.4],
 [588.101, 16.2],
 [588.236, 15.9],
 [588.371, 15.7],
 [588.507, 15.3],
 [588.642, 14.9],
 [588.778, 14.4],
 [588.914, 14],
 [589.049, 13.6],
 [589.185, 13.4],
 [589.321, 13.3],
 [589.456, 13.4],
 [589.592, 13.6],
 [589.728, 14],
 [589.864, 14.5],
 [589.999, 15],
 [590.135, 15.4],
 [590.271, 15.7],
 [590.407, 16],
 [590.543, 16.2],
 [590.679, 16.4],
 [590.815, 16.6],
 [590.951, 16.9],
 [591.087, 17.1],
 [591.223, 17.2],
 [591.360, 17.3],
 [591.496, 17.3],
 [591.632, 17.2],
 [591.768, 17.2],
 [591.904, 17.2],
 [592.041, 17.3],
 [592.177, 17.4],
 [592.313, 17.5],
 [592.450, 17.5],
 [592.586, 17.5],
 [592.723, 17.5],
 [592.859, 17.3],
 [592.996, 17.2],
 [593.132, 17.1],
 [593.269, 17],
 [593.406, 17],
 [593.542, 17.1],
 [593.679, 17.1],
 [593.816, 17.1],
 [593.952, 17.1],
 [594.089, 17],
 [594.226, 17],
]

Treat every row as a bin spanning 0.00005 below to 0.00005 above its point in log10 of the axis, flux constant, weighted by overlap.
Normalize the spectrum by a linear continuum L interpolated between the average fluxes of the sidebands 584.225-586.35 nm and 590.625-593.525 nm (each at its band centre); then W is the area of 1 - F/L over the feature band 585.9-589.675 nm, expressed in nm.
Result 0.269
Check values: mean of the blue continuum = 16.9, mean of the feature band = 15.8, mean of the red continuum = 17.2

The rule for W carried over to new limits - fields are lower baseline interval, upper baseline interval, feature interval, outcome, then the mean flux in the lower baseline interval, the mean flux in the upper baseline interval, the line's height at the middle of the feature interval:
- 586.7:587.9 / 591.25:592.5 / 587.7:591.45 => 0.359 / 16.8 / 17.3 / 17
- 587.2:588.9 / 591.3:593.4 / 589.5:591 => 0.110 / 16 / 17.3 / 16.6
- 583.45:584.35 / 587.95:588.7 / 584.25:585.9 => -0.014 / 17.1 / 15.7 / 16.7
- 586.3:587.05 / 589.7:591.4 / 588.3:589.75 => 0.199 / 16.9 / 16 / 16.4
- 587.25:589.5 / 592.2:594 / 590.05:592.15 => -0.039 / 15.3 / 17.2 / 16.4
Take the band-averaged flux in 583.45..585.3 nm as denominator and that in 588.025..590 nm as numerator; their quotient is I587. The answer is 0.85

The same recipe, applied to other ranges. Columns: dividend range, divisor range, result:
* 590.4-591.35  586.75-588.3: 1.01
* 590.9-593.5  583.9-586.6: 1.02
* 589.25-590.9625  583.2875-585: 0.88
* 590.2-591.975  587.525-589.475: 1.11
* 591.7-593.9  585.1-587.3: 1.02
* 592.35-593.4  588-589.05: 1.14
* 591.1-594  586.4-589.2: 1.08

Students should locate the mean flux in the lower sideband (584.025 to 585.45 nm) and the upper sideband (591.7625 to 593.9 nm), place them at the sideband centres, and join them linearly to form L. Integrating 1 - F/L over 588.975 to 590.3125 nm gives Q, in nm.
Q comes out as 0.23 nm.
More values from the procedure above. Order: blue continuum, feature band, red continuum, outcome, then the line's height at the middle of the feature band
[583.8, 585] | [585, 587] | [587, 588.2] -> 0.00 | 16.9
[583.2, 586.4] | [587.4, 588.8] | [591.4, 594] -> 0.09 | 17.1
